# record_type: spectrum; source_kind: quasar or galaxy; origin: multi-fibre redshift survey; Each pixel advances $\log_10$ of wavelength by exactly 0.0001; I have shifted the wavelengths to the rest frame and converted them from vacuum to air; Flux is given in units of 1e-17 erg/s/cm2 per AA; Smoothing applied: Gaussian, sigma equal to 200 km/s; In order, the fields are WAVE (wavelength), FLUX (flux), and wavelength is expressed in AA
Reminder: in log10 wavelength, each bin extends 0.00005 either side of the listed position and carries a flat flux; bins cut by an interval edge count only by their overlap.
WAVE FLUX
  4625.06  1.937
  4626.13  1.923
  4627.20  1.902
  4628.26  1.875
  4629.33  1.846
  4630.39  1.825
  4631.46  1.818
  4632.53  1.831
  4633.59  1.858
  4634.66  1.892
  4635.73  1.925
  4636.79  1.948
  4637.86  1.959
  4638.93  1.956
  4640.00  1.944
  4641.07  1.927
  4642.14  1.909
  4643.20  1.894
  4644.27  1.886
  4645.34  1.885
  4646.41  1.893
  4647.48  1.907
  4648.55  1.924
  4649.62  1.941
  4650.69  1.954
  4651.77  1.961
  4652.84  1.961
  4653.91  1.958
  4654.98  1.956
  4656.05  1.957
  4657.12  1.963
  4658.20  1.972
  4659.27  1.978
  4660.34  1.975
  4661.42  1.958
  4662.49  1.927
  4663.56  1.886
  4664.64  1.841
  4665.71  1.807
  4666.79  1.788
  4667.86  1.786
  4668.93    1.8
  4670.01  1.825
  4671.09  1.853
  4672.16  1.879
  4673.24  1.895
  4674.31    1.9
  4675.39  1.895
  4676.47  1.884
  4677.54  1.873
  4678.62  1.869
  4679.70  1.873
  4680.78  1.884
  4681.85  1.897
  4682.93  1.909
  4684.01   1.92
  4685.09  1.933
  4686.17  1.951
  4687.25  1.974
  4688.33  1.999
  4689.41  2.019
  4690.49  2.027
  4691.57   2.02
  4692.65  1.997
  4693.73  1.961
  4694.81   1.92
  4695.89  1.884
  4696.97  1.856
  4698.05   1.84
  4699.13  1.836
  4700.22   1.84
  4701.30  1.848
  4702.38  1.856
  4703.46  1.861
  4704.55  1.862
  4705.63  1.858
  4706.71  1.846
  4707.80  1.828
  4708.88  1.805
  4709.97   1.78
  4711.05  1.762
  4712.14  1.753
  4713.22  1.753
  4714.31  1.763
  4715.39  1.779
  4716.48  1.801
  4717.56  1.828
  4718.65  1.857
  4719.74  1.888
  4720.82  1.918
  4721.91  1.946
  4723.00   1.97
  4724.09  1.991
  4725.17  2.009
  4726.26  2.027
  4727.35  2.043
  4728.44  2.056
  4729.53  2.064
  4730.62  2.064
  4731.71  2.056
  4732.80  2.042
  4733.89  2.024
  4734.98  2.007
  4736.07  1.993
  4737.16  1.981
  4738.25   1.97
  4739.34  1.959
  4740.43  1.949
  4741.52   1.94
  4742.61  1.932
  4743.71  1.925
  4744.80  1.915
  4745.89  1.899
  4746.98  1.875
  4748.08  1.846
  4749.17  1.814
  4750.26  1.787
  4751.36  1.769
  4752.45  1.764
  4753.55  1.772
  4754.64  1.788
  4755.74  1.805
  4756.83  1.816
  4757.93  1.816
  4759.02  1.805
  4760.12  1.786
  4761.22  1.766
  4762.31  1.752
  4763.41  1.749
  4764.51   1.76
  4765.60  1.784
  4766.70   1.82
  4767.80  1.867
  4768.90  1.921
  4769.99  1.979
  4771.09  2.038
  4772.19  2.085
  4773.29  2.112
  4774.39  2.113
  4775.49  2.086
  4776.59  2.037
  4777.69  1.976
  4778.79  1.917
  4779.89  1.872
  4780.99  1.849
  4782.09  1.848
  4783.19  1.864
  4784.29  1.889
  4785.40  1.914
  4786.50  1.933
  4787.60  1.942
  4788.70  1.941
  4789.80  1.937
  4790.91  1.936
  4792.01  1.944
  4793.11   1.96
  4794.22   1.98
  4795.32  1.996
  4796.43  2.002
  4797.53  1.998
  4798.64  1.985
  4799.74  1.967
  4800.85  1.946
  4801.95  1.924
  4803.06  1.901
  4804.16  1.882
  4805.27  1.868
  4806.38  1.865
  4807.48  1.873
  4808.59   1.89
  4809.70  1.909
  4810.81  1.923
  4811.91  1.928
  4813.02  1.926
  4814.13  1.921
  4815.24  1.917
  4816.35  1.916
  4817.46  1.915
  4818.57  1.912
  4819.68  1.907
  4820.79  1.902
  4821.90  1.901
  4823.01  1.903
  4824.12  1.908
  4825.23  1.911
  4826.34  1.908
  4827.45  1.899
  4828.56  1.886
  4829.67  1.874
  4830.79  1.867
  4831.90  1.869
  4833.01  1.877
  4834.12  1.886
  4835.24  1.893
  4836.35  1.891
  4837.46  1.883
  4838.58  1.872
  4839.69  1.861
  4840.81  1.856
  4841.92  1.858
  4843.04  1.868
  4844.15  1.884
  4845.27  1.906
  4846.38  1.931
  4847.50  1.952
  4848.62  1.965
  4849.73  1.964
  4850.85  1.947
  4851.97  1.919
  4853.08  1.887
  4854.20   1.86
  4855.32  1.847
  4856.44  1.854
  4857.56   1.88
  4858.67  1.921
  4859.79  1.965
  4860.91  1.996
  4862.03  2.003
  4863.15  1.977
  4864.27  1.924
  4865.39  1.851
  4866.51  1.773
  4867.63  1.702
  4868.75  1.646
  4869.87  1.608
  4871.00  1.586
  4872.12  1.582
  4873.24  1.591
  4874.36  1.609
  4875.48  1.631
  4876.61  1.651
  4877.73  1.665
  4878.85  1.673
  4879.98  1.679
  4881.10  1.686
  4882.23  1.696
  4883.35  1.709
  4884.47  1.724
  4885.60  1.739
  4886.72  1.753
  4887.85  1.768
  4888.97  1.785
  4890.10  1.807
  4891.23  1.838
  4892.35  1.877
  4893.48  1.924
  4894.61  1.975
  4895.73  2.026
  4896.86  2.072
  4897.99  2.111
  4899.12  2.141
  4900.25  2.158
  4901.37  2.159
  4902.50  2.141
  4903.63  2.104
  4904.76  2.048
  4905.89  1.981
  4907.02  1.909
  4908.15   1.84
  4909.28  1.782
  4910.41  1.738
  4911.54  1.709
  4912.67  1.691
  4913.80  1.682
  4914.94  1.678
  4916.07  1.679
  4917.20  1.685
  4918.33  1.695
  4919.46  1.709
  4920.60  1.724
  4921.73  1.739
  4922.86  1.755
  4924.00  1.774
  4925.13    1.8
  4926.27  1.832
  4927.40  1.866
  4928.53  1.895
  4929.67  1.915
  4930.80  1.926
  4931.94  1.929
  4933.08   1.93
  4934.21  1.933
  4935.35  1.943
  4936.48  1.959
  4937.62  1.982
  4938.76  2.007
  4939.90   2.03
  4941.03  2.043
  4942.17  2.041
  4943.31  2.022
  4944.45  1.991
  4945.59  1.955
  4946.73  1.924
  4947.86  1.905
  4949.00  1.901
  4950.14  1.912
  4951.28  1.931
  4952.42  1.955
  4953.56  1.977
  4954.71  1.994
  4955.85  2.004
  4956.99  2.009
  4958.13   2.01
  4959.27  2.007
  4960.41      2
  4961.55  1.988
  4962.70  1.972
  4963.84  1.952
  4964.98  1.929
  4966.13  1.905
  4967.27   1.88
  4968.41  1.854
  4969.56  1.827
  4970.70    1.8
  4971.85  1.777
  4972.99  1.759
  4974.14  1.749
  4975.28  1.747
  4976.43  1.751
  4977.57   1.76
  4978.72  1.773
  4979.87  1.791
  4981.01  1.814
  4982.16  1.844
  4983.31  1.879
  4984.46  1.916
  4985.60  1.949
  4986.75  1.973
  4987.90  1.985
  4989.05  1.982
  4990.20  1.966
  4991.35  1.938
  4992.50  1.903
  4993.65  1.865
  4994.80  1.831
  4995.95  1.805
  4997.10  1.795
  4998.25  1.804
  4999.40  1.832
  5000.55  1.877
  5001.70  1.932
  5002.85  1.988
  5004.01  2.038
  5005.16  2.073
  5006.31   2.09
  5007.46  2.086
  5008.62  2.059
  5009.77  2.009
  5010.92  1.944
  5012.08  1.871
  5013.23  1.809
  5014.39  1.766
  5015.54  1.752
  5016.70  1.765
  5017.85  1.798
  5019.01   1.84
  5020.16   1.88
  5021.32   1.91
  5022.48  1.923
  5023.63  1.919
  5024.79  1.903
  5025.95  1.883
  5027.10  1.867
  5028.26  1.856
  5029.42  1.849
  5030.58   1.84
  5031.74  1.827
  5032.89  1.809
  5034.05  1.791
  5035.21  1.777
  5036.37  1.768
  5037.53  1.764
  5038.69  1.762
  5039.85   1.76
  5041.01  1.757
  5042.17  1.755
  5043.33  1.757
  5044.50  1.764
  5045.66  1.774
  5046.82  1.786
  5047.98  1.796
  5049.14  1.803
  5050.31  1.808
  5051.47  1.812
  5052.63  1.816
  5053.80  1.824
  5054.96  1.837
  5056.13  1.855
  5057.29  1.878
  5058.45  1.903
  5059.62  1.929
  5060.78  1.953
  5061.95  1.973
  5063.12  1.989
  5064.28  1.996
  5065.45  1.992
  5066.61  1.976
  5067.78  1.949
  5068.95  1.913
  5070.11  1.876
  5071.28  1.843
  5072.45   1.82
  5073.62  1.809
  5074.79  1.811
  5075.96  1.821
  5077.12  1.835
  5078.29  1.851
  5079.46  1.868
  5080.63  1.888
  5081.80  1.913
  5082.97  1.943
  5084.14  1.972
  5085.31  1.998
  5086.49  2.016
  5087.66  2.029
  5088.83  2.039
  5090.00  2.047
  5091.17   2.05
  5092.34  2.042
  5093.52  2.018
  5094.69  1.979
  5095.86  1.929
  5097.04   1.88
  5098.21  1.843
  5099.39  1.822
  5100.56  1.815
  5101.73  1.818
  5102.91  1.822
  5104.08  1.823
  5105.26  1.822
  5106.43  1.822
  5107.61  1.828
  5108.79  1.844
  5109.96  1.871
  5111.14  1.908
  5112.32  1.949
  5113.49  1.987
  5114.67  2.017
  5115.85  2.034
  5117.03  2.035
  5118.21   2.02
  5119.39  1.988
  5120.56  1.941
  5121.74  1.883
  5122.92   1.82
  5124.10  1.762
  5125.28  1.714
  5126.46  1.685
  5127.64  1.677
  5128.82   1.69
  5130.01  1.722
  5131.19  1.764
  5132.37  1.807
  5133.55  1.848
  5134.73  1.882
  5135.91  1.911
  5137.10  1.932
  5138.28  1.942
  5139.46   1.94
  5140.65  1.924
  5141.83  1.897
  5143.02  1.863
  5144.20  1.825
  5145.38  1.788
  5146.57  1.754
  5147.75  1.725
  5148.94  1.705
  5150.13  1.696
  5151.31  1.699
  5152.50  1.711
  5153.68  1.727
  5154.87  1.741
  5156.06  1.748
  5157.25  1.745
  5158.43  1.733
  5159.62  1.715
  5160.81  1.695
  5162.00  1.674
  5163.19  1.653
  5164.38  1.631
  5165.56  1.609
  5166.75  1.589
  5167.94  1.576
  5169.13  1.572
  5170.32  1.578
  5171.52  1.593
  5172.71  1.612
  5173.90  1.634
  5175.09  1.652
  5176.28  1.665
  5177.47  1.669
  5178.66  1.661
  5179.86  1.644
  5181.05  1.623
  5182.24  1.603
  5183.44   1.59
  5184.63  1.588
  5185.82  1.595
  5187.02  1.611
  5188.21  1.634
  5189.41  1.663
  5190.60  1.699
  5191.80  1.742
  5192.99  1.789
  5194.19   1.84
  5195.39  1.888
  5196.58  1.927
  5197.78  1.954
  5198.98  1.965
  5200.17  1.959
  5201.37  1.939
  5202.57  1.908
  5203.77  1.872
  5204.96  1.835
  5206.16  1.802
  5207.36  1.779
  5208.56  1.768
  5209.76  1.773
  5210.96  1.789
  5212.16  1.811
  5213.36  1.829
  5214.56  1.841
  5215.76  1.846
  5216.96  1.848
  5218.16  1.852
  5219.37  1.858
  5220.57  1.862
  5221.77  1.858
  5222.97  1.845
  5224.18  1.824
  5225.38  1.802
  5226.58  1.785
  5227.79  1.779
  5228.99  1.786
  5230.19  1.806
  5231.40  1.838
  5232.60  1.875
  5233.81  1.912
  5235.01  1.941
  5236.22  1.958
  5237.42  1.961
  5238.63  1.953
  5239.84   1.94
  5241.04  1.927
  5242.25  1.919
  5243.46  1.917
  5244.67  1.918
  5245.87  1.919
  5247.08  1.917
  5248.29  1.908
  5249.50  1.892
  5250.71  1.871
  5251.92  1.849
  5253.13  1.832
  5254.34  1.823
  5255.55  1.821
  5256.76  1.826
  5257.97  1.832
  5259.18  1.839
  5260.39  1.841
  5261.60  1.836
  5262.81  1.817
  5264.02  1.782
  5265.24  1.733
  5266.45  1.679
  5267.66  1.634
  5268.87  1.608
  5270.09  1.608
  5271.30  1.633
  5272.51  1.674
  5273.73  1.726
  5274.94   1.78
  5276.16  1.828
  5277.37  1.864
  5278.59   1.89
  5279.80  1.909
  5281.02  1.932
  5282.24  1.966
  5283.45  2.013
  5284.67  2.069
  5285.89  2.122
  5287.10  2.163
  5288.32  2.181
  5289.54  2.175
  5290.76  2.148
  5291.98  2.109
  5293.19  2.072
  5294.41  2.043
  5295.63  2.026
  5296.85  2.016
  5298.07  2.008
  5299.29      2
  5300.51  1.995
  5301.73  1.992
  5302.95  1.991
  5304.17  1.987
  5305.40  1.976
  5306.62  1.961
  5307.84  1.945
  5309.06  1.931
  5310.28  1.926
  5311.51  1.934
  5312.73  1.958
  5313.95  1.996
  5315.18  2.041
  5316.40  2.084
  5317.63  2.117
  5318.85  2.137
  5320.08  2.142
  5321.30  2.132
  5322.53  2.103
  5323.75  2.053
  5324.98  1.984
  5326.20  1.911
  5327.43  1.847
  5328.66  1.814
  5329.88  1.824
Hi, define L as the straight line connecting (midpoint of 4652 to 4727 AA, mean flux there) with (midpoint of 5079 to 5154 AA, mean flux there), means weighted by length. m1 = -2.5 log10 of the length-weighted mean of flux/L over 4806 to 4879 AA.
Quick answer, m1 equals 0.016 mag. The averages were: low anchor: 1.89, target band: 1.86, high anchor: 1.87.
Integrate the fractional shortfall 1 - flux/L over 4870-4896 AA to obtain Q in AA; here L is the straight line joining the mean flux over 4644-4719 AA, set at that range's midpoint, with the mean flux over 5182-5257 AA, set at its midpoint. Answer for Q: 1.9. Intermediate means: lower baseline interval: 1.89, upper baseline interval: 1.83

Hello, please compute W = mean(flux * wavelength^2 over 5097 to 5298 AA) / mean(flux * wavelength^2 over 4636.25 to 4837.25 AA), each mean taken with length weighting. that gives 1.15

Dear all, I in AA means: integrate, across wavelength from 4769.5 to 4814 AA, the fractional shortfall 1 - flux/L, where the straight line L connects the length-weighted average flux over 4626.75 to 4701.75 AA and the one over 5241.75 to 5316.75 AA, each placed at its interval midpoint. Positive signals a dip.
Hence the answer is -0.93 AA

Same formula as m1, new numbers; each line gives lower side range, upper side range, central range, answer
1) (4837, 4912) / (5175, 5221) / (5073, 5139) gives -0.05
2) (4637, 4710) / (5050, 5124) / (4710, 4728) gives 0.01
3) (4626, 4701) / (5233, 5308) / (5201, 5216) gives 0.05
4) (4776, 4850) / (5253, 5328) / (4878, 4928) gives 0.05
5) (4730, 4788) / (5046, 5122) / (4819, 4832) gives 0.01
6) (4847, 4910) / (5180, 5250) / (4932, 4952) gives -0.07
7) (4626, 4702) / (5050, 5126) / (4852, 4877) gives 0.07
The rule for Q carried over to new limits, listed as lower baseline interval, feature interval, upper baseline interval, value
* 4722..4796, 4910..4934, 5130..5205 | 0.9 AA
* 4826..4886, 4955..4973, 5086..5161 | -0.9 AA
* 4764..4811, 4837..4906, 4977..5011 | 2.5 AA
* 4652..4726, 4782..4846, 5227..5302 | -0.6 AA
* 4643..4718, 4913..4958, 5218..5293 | -0.2 AA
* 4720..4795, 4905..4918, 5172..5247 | 0.8 AA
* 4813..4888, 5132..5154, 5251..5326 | 0.9 AA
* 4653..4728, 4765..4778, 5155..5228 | -0.8 AA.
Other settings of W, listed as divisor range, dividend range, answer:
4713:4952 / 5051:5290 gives 1.11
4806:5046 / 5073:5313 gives 1.10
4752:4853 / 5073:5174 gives 1.09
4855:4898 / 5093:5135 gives 1.14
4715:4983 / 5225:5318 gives 1.20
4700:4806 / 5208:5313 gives 1.22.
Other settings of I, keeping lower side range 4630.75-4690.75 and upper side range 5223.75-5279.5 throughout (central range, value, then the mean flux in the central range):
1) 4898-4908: -1.0 AA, 2.07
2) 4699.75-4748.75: -0.3 AA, 1.91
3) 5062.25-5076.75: -0.4 AA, 1.9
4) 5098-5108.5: 0.1 AA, 1.82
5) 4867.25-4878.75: 1.5 AA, 1.63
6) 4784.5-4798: -0.5 AA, 1.95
